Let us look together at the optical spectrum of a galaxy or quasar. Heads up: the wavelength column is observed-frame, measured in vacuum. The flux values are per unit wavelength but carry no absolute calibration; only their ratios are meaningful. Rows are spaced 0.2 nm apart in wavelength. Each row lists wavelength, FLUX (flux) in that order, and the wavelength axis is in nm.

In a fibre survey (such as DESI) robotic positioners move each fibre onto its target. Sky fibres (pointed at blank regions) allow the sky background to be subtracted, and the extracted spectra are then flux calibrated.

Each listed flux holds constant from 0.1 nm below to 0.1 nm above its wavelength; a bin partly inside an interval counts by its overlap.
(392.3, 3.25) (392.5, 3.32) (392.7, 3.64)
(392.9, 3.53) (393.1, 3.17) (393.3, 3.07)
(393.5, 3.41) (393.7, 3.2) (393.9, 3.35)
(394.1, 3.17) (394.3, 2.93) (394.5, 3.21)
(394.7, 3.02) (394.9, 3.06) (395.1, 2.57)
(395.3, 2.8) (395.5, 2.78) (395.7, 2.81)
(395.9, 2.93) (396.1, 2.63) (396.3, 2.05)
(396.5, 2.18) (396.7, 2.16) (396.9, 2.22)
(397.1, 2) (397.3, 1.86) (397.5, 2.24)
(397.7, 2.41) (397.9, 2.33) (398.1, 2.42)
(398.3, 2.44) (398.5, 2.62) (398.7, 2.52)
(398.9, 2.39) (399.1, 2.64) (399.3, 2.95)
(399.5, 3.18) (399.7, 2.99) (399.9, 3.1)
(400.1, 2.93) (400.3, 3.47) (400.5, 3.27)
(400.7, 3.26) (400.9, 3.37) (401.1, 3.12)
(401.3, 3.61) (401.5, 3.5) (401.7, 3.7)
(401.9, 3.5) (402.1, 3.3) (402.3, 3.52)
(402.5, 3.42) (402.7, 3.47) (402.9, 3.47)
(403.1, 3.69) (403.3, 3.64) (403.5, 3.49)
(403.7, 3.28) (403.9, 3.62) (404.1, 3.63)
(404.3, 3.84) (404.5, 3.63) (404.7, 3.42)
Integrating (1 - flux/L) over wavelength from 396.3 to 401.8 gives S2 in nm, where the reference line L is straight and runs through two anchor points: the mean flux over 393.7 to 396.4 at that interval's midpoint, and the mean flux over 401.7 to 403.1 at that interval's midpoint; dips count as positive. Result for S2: 0.80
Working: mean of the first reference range 2.88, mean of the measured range 2.76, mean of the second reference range 3.48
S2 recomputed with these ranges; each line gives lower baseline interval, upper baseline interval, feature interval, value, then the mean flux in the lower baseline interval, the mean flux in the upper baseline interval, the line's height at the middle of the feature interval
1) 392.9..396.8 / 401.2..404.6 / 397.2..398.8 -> 0.40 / 2.89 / 3.55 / 3.14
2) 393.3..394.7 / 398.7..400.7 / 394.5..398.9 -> 0.85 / 3.19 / 2.98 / 3.09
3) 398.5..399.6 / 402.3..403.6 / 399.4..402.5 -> -0.21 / 2.73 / 3.53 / 3.12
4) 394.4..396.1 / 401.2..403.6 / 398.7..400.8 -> 0.19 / 2.88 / 3.53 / 3.29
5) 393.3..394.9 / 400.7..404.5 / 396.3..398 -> 0.58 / 3.17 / 3.51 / 3.29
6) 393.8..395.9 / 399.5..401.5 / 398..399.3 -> 0.25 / 2.97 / 3.25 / 3.16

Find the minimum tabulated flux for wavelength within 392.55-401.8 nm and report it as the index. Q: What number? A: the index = 1.86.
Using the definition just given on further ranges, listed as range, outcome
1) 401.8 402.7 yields 3.3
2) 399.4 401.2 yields 2.93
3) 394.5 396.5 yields 2.05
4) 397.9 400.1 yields 2.39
